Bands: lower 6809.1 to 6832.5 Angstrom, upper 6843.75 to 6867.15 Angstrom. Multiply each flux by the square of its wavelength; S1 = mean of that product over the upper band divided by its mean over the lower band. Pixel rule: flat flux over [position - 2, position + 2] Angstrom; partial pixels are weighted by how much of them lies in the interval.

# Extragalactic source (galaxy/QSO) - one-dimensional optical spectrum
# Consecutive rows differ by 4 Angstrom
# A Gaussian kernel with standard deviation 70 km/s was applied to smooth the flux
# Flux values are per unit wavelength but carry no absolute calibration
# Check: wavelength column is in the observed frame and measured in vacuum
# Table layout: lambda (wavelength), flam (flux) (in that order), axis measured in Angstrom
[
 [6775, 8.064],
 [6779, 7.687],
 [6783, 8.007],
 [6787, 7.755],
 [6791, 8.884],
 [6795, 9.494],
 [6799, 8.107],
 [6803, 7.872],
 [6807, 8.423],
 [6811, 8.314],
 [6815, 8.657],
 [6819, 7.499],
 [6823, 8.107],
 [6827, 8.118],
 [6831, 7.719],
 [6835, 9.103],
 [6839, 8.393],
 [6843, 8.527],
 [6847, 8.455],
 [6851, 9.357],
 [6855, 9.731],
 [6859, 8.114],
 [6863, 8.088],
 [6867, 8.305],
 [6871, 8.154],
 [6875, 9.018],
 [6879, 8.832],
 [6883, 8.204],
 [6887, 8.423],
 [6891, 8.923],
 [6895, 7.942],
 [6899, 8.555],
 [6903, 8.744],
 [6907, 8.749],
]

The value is 1.09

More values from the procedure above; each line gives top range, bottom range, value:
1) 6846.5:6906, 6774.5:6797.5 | 1.06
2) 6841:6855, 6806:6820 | 1.09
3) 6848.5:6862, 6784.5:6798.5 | 1.06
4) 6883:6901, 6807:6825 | 1.05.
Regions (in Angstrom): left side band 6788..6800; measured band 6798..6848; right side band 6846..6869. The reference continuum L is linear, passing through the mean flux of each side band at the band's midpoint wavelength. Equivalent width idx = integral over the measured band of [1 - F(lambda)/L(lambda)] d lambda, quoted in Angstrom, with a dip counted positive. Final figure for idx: 2.8 Angstrom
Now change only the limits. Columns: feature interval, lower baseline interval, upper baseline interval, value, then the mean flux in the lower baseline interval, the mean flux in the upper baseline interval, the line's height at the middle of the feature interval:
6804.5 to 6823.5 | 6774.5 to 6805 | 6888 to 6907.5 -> 0.26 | 8.24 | 8.56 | 8.31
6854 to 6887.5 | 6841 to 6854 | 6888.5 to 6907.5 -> 0.81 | 8.85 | 8.57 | 8.72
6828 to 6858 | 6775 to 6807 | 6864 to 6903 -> -1.16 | 8.26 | 8.49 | 8.39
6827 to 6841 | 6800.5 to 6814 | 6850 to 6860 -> 0.60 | 8.23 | 9.13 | 8.74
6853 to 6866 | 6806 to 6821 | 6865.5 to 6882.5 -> -0.23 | 8.21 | 8.55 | 8.47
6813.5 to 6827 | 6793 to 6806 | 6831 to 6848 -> 0.69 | 8.49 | 8.52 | 8.51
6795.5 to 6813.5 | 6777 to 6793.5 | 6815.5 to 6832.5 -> -0.61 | 8.13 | 7.94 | 8.03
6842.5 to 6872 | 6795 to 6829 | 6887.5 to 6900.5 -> -0.91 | 8.22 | 8.46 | 8.35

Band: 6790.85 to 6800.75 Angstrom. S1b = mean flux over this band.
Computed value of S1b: 8.84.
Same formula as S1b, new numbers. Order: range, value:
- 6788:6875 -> 8.45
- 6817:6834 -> 7.93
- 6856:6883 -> 8.45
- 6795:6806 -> 8.3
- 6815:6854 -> 8.41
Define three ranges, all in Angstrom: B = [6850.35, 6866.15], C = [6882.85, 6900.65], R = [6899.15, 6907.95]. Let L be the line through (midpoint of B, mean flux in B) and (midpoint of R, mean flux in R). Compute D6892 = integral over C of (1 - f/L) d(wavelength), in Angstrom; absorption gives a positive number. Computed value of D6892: 0.59 Angstrom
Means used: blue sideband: 8.74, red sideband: 8.71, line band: 8.43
